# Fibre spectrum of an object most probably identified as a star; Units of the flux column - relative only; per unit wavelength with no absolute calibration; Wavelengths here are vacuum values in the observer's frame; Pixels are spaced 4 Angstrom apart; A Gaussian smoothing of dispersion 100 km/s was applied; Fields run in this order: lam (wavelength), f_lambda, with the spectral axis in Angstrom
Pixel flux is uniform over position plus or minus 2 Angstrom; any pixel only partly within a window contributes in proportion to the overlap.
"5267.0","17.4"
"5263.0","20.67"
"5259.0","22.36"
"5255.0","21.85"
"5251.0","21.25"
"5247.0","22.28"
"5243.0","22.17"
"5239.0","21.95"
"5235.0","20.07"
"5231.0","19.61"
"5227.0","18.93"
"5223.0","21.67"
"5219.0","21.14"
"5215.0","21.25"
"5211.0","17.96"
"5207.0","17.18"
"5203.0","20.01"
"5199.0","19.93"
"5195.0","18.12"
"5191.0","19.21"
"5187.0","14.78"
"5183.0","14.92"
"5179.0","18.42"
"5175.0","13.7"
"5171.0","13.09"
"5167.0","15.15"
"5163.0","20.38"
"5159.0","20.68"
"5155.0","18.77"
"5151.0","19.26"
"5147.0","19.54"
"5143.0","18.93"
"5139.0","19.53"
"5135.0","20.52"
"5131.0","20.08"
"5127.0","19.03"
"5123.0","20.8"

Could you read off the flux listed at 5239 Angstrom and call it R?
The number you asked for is 21.95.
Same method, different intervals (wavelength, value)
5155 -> 18.77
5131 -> 20.08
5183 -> 14.92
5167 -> 15.15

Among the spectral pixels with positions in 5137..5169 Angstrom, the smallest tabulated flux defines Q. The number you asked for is 15.15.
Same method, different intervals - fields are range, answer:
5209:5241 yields 17.96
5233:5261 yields 20.07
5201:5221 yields 17.18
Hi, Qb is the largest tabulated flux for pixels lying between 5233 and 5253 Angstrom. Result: 22.28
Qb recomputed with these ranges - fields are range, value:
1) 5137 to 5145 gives 19.53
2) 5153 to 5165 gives 20.68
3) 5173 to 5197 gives 19.21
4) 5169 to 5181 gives 18.42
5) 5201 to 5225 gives 21.67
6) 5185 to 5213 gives 20.01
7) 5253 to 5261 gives 22.36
